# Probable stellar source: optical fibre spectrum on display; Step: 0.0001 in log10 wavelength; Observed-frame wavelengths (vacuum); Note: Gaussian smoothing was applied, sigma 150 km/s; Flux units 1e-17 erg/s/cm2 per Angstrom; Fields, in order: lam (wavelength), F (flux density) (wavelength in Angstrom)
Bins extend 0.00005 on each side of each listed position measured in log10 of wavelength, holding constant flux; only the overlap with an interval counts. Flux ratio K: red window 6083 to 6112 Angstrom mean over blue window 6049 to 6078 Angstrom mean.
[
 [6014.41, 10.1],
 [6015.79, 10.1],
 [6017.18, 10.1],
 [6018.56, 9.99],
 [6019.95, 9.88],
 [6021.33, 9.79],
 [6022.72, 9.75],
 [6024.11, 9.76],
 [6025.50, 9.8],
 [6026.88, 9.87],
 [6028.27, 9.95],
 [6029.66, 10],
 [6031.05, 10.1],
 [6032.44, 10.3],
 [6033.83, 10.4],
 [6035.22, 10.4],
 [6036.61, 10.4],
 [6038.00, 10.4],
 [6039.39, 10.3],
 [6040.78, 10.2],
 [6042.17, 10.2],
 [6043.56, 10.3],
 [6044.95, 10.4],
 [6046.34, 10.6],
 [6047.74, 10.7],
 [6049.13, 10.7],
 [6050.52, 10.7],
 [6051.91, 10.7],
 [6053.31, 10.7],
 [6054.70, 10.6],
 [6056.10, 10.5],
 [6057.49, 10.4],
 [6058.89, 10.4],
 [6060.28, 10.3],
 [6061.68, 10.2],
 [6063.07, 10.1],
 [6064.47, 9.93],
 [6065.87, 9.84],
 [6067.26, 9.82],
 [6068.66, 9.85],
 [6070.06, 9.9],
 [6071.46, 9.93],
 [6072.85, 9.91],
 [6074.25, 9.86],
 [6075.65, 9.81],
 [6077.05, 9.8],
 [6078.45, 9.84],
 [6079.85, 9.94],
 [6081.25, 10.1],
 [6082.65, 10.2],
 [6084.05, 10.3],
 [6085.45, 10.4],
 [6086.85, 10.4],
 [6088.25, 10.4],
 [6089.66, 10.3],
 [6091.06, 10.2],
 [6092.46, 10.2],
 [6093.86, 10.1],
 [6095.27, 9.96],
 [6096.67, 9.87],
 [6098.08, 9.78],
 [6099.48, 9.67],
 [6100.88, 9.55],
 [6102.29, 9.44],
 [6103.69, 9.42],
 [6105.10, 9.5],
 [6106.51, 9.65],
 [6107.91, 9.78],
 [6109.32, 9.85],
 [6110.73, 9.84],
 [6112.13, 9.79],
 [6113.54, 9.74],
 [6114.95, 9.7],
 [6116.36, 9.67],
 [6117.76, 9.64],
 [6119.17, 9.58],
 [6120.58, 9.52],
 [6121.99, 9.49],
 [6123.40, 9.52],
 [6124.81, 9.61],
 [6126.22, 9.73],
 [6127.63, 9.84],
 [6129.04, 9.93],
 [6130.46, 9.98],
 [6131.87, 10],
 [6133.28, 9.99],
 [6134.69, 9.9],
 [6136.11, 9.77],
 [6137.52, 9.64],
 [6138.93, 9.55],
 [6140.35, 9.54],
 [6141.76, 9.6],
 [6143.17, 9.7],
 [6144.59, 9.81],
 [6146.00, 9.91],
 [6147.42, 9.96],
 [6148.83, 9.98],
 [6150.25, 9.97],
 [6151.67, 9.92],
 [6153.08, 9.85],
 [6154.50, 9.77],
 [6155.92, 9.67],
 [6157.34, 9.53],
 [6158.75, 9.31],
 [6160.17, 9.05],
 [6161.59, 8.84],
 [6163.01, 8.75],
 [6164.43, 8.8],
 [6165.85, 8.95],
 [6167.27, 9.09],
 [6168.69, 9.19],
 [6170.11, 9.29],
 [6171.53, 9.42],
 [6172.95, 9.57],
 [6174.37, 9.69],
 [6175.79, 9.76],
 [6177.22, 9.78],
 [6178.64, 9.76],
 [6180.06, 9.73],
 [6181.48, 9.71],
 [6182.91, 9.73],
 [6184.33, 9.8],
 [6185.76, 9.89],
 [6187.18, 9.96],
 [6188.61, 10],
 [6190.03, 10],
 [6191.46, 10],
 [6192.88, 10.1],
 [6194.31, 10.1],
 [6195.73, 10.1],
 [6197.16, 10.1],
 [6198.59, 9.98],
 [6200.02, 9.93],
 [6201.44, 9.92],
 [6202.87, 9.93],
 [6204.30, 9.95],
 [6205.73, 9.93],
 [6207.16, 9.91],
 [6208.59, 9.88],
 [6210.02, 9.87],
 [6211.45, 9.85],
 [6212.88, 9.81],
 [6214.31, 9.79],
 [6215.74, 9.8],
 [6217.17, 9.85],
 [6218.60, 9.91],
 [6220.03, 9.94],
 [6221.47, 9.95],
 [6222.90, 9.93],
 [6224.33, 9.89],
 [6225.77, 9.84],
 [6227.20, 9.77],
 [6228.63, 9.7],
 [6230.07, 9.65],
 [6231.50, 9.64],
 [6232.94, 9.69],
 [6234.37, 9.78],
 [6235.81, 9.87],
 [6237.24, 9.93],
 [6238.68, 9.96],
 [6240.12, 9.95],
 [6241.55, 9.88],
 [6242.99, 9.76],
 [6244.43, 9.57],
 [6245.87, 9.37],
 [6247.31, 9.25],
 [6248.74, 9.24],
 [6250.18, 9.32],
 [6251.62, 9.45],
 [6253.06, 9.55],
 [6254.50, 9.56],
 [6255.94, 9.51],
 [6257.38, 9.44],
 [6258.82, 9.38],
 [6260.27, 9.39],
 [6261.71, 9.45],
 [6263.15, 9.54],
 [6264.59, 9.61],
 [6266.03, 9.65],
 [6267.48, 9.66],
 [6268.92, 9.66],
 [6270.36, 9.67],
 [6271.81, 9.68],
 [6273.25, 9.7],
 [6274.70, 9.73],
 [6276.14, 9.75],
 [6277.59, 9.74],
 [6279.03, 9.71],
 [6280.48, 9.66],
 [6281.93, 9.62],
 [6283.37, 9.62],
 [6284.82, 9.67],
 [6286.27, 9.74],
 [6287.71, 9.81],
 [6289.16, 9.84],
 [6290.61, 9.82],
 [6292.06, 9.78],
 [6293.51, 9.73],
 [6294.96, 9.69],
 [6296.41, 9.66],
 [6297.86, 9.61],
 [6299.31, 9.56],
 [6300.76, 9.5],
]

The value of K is 0.98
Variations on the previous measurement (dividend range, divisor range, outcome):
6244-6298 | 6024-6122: 0.95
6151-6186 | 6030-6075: 0.92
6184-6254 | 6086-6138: 1.00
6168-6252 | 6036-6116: 0.97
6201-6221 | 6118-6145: 1.02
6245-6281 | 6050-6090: 0.94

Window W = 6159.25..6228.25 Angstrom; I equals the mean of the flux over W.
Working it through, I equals 9.72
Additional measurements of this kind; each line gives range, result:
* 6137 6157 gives 9.77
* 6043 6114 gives 10.1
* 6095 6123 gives 9.67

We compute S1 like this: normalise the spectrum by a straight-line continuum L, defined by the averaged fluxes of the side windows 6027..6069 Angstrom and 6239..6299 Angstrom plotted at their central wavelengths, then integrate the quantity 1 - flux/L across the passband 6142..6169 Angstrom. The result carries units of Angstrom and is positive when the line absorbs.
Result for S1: 1.3 Angstrom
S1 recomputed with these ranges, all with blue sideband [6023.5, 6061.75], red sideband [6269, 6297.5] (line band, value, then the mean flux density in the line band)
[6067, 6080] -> 0.5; 9.86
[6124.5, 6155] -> 0.8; 9.82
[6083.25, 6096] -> 0.0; 10.3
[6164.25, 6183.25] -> 1.0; 9.48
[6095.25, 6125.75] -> 1.5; 9.66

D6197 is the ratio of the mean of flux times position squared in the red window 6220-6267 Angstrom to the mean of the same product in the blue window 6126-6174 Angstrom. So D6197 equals 1.04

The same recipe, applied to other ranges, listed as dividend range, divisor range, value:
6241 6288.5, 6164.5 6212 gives 1.01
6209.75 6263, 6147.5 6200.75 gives 1.02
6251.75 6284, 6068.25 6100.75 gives 1.02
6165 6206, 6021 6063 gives 0.99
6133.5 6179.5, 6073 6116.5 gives 0.98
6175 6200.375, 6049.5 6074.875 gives 1.01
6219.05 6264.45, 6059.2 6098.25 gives 1.01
